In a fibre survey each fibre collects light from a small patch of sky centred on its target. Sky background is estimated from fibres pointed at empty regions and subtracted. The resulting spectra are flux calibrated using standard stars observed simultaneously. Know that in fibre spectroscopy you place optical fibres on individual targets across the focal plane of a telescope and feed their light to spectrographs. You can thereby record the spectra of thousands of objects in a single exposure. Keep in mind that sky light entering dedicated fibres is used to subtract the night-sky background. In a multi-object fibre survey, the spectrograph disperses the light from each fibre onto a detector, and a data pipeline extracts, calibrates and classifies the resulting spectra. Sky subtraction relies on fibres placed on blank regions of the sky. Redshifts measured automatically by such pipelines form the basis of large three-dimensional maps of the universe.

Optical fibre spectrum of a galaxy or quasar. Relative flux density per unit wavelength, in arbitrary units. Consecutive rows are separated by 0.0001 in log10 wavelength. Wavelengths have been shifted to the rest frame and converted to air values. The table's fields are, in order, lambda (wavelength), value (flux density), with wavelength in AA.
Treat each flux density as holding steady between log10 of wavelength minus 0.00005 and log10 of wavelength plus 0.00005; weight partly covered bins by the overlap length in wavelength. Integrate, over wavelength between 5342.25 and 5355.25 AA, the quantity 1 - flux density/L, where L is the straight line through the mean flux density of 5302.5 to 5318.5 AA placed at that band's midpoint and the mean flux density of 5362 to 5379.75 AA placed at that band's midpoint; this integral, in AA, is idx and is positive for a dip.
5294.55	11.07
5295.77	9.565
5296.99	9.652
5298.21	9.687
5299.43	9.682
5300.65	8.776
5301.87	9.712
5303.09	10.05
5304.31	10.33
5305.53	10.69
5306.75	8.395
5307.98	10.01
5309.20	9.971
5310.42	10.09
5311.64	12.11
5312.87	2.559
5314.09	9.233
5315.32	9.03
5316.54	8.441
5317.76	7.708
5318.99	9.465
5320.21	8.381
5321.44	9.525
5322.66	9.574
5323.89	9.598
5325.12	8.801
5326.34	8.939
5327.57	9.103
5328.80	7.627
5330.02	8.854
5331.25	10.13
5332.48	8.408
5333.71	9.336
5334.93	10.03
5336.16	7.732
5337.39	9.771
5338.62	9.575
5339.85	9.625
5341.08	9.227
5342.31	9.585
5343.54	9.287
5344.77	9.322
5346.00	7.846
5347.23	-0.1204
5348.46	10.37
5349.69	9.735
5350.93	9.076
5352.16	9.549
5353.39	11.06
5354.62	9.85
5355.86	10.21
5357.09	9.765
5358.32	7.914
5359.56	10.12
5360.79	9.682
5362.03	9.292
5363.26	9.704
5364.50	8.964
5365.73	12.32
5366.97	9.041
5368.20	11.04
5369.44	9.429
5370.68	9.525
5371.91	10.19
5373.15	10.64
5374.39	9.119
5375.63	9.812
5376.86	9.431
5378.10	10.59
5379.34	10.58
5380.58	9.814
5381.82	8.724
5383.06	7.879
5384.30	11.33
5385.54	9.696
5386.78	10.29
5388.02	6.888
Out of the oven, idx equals 1.4 AA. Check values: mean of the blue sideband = 9.12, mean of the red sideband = 10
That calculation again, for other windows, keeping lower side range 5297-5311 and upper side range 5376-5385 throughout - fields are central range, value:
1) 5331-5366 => 2.09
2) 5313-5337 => 2.31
